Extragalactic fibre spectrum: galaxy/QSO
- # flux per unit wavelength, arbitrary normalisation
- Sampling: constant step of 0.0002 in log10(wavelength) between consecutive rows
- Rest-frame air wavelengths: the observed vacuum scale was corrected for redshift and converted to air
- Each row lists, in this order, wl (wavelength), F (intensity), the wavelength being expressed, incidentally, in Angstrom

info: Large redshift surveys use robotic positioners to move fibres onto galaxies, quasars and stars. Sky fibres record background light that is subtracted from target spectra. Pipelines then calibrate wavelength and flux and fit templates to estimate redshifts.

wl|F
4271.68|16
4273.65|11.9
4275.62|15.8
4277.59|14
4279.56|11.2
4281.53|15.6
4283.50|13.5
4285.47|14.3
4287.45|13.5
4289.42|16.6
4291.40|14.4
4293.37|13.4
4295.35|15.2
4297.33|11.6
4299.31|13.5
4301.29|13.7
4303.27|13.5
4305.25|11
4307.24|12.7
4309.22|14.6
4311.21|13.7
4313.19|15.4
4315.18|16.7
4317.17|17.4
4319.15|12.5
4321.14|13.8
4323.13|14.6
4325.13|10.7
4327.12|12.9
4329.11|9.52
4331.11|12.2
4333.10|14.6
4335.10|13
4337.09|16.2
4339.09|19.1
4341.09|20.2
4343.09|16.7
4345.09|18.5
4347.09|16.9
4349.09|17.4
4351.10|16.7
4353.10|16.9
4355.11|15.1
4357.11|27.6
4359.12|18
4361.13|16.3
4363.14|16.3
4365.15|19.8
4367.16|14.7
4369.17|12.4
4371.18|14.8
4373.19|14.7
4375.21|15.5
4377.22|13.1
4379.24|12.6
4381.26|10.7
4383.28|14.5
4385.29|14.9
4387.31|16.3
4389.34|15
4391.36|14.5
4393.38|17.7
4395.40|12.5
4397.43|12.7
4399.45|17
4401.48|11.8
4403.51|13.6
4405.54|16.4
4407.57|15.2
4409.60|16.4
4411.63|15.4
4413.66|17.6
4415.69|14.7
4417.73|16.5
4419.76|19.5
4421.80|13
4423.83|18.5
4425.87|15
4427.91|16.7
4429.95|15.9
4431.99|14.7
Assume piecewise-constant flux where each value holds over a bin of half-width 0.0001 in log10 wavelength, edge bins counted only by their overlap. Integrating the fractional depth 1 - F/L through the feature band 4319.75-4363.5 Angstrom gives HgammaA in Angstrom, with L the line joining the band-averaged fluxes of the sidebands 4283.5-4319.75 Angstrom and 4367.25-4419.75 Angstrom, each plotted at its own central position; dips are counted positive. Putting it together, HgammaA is -4.9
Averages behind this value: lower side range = 14.1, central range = 16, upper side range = 14.8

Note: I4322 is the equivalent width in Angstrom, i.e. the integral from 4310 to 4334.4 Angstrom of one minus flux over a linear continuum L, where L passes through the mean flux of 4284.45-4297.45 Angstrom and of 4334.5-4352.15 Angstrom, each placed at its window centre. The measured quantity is 3.6 Angstrom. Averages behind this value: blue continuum 14.3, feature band 13.7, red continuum 17.3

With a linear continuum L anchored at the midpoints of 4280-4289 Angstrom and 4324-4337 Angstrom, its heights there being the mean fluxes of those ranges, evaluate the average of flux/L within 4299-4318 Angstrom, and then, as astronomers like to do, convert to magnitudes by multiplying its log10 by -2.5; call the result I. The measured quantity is -0.07 mag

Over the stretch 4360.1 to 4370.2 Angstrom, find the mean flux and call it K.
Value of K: 15.9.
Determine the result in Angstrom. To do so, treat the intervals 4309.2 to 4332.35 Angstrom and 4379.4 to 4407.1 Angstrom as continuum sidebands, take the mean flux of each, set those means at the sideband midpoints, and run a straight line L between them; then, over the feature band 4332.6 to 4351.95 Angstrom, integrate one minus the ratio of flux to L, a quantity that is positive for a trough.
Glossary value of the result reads -4.4 Angstrom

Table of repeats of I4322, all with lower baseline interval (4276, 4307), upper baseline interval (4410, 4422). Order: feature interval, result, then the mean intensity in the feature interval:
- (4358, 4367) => -1.3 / 17.4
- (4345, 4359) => -3.2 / 18.4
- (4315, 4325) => -0.1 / 14.5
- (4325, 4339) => 1.2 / 13.3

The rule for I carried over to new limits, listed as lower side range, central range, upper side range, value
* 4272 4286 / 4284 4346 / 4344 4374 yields 0.07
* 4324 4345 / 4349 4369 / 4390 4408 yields -0.20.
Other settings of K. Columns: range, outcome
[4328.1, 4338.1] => 13.1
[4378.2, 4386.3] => 13.2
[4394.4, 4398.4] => 12.6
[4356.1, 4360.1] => 22.8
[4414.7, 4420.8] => 16.9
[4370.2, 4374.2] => 14.8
